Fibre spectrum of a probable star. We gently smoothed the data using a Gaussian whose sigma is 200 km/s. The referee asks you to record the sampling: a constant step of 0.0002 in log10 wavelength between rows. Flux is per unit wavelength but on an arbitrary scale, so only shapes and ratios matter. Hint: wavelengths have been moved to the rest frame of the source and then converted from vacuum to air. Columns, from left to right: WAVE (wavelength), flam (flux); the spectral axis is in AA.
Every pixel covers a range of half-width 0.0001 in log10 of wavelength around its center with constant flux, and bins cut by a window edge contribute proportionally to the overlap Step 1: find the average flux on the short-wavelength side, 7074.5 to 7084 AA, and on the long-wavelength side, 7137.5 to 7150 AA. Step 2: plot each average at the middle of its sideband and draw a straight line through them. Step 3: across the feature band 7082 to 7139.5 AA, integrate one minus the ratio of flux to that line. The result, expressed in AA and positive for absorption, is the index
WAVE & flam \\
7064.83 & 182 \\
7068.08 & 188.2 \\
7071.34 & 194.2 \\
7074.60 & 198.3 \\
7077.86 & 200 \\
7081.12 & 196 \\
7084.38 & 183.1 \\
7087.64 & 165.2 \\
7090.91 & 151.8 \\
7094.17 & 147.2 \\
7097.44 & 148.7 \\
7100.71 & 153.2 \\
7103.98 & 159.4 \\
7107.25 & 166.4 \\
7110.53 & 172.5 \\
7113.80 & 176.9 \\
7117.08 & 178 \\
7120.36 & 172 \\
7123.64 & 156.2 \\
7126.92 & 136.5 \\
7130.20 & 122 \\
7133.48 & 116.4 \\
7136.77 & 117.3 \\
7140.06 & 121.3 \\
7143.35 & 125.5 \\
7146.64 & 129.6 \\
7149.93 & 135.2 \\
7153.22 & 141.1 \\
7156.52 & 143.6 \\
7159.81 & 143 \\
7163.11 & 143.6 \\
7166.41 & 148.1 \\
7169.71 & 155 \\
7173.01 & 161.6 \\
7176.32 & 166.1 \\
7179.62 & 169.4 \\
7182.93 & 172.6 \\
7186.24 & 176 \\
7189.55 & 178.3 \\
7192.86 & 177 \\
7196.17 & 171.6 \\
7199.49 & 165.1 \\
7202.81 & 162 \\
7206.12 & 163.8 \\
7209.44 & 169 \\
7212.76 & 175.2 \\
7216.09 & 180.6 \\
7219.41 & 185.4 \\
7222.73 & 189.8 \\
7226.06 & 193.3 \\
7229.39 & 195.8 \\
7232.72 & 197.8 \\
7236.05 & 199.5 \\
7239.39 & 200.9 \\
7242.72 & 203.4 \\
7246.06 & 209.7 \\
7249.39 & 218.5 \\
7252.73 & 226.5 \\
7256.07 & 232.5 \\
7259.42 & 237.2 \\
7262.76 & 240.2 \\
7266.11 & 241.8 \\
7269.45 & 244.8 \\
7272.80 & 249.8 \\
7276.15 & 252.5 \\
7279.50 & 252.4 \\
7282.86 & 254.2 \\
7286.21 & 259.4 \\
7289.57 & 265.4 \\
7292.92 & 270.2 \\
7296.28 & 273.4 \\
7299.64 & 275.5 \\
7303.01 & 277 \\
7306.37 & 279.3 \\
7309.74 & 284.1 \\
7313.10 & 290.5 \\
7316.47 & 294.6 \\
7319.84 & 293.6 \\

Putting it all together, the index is 2.63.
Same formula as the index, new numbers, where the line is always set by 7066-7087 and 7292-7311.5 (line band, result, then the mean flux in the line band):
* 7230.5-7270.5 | 5.8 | 220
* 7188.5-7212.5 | 6.9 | 170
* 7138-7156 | 7.2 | 131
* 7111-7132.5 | 5.4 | 157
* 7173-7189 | 4.2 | 171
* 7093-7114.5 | 4.5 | 160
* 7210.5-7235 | 5.9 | 188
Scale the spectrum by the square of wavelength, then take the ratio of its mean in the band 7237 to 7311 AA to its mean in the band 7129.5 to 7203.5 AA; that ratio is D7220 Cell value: 1.70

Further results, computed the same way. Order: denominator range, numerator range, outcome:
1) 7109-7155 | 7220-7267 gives 1.53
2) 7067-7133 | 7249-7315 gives 1.62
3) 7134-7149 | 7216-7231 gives 1.57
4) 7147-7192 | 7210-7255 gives 1.29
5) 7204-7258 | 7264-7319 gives 1.38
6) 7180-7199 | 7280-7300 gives 1.57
